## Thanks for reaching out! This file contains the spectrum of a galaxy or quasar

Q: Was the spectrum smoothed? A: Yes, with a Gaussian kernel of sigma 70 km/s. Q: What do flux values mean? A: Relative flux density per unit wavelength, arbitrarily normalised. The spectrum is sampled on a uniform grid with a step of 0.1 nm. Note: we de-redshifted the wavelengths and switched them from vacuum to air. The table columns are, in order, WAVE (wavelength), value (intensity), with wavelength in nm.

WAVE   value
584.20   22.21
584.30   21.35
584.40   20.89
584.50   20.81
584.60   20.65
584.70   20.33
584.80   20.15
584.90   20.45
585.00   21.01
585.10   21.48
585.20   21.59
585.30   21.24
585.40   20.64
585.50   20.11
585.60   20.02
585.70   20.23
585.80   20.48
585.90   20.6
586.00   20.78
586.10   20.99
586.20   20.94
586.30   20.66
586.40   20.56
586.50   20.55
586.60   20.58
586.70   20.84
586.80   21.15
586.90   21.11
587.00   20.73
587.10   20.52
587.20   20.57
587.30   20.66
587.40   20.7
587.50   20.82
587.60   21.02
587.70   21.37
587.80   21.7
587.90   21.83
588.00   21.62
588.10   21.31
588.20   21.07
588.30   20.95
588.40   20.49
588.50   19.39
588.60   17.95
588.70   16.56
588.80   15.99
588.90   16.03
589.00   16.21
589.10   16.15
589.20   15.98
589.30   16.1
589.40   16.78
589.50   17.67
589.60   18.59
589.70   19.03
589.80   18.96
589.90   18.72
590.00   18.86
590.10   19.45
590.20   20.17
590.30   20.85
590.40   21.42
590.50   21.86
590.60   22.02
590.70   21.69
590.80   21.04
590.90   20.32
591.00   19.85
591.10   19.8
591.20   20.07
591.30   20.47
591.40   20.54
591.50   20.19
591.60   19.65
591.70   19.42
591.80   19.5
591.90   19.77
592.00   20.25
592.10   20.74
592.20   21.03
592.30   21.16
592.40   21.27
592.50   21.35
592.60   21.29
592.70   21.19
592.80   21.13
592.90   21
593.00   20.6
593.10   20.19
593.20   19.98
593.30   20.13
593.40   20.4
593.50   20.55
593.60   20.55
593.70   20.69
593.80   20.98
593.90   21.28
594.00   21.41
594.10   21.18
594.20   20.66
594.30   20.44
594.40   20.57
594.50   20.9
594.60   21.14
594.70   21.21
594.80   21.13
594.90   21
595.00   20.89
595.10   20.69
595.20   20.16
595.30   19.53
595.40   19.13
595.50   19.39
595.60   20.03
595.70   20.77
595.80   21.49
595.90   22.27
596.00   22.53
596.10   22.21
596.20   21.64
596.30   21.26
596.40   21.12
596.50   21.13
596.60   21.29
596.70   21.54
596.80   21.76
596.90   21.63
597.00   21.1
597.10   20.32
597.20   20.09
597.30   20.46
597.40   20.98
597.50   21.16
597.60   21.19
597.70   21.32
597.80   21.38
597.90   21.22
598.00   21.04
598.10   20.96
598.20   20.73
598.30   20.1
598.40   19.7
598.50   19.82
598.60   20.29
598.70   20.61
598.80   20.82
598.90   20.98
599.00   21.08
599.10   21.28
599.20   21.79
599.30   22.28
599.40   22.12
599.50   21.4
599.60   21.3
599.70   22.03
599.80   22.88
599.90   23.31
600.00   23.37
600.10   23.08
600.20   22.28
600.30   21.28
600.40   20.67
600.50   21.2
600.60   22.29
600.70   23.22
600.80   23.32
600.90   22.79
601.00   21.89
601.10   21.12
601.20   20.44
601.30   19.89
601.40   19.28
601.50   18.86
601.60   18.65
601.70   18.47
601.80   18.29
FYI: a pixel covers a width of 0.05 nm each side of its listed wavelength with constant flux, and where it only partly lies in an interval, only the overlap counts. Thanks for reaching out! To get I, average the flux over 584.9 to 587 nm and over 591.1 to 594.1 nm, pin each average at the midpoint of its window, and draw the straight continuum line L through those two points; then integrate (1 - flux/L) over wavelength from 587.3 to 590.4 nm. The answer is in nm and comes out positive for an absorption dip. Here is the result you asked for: 0.232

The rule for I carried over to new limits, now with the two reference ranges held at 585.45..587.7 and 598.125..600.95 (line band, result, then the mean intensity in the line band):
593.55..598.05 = 0.08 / 21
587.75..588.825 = 0.04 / 20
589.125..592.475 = 0.19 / 19.8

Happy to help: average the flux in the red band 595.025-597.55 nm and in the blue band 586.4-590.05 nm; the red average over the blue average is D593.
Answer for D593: 1.08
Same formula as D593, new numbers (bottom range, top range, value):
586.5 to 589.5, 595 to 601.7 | 1.08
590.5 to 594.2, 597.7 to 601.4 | 1.04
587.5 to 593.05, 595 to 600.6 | 1.07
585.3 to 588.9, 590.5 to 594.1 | 1.01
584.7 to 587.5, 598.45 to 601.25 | 1.05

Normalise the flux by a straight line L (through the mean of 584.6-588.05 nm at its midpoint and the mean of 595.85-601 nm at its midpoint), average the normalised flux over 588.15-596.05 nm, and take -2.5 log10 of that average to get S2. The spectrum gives 0.06 mag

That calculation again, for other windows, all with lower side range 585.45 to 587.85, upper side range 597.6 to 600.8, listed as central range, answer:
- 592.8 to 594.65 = 0.02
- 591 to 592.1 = 0.06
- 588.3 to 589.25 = 0.20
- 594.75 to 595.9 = 0.04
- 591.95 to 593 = 0.00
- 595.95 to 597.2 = 0.00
